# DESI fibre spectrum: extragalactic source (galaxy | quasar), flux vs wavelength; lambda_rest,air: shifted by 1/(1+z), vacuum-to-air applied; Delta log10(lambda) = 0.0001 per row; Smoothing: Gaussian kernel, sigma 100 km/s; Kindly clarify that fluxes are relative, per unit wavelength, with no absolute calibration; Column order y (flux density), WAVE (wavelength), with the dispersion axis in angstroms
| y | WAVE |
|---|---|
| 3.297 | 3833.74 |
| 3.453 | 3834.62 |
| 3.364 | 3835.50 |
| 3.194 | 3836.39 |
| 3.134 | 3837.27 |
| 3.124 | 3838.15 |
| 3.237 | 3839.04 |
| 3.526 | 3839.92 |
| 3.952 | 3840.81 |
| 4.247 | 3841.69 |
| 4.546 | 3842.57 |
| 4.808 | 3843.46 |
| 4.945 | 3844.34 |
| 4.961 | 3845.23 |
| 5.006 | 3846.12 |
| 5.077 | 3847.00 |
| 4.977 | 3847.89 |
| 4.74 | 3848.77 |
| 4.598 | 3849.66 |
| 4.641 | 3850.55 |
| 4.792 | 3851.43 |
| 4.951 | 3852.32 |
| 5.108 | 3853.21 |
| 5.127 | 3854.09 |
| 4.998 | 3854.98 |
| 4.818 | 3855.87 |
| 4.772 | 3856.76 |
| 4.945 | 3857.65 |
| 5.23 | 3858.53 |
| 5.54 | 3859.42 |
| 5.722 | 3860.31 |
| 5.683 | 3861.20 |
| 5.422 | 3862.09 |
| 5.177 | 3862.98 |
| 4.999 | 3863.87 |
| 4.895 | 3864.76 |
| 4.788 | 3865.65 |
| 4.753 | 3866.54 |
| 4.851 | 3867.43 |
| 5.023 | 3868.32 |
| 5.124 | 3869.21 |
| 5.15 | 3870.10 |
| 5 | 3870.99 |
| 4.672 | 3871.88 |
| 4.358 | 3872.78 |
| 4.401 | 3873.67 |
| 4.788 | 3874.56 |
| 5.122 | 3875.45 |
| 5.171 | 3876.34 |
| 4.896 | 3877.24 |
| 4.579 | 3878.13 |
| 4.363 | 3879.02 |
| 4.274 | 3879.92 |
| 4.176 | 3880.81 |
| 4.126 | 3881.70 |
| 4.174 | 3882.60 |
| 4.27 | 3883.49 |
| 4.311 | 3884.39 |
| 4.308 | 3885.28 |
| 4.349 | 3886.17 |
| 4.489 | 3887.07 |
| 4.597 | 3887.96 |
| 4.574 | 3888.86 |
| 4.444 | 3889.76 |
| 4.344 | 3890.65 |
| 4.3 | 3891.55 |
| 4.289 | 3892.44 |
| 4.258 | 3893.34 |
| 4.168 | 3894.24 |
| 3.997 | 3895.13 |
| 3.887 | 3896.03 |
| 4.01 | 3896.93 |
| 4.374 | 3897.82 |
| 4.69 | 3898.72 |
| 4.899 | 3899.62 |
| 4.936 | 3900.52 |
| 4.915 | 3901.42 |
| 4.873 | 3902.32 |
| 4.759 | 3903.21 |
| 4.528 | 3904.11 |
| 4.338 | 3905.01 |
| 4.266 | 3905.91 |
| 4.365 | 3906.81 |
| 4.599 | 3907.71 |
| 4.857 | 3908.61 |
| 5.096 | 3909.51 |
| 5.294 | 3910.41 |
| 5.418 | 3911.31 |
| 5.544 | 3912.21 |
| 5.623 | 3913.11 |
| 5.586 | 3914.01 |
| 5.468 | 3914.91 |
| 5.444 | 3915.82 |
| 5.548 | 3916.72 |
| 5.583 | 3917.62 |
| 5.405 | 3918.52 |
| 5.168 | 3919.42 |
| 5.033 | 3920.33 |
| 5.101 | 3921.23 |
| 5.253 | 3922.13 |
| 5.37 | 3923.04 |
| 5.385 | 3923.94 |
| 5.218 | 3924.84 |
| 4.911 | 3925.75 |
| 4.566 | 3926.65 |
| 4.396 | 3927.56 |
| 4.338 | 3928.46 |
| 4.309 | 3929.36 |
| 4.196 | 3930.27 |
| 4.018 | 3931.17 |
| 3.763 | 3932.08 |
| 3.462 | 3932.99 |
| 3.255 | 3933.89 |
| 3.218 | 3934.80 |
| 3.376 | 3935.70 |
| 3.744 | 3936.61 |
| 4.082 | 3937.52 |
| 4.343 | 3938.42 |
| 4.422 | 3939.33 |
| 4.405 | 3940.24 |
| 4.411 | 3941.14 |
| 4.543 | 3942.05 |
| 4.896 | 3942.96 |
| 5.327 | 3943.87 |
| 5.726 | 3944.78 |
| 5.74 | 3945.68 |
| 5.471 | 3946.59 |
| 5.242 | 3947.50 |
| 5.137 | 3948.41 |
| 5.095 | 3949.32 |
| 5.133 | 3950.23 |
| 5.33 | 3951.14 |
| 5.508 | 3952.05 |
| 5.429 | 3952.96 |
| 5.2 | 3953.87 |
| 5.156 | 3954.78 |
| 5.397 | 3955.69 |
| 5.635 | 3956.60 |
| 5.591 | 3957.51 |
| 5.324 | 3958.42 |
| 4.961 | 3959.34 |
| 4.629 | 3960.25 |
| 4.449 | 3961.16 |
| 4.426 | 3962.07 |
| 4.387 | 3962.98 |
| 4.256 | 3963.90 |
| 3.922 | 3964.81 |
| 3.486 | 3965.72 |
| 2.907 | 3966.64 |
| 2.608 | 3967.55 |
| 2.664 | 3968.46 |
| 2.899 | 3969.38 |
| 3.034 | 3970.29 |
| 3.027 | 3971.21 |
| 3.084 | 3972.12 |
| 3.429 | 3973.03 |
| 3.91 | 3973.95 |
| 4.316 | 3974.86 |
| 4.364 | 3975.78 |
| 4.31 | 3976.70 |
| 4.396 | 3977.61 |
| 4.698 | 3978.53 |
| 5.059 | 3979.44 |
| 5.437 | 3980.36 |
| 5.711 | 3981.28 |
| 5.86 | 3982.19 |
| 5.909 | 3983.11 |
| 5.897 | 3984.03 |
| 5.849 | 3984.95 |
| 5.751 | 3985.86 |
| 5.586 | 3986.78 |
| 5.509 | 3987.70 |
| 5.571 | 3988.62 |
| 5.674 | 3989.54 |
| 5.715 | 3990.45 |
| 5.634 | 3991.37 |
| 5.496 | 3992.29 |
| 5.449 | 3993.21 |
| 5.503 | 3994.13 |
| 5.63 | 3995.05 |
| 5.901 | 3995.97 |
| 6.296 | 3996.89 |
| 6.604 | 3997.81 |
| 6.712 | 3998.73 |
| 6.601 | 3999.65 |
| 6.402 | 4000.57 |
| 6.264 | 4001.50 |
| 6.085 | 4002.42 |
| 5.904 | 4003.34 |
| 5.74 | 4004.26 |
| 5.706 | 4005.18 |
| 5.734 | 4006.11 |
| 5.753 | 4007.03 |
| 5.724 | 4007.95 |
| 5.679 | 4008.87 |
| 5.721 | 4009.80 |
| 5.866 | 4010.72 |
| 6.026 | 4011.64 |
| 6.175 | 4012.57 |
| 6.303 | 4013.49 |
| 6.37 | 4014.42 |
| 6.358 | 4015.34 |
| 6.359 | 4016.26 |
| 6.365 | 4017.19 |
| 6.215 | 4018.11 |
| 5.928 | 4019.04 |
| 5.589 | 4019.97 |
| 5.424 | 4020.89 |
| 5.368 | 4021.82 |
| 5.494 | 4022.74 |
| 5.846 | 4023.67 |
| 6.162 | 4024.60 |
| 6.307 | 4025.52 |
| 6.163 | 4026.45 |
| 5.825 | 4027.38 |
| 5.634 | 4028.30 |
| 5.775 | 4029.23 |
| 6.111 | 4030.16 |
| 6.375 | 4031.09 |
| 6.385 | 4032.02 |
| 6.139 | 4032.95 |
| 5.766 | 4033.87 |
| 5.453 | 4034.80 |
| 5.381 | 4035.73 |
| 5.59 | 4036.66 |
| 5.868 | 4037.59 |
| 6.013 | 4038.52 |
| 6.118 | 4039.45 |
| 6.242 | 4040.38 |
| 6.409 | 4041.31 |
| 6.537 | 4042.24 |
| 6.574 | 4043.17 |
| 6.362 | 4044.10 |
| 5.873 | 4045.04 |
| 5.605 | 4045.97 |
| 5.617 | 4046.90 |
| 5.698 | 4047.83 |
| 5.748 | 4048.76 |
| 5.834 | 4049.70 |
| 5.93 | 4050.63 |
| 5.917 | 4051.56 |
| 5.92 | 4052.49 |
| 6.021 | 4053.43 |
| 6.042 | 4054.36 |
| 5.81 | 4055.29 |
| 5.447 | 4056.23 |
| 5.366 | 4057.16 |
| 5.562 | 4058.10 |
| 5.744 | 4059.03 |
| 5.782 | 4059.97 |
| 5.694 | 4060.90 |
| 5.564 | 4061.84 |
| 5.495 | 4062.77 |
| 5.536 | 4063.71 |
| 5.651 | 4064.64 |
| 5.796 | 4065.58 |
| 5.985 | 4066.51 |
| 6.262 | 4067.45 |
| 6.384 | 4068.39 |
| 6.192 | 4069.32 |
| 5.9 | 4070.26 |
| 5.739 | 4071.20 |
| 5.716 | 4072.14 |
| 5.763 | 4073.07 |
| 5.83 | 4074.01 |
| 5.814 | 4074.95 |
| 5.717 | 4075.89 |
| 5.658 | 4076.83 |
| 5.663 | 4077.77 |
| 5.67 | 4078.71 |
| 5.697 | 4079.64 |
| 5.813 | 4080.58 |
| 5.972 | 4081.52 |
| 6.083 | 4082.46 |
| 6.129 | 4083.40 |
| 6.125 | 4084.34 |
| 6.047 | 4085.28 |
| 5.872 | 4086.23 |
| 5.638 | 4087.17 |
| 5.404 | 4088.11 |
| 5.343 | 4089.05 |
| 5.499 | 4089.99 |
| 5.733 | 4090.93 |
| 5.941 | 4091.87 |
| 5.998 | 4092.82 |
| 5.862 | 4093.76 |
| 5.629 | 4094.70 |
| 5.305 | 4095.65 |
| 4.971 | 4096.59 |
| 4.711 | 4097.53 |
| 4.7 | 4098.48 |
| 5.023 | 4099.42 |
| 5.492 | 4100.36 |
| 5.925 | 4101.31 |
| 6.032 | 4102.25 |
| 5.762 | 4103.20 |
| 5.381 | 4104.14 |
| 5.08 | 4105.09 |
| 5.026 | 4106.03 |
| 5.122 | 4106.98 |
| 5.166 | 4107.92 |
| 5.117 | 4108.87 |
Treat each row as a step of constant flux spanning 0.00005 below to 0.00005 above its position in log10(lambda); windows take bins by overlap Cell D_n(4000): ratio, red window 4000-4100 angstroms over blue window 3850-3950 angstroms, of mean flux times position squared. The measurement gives 1.3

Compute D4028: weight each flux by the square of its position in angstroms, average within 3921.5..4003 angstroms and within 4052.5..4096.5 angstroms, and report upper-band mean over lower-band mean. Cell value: 1.26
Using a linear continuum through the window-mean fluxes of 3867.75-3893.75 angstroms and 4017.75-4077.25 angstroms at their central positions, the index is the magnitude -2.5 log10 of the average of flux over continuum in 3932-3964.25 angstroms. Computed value 0.08 mag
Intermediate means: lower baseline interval 4.55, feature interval 4.75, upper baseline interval 5.87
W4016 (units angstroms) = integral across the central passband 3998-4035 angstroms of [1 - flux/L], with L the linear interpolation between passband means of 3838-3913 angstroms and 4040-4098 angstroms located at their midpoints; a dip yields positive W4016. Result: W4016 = -3.40 angstroms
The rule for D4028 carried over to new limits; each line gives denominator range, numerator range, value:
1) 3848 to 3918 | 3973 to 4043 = 1.29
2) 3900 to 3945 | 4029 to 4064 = 1.32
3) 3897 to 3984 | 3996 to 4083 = 1.34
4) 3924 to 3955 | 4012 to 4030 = 1.34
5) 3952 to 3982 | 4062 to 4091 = 1.41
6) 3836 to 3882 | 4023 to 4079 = 1.38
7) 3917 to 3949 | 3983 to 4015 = 1.31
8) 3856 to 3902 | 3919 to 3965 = 1.05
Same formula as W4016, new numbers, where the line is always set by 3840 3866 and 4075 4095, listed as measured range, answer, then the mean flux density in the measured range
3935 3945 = 1.59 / 4.42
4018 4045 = -1.80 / 5.96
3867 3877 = 0.24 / 4.88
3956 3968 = 2.17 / 4.36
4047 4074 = -0.50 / 5.8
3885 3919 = 2.40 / 4.75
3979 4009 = -2.09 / 5.83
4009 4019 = -1.13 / 6.15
